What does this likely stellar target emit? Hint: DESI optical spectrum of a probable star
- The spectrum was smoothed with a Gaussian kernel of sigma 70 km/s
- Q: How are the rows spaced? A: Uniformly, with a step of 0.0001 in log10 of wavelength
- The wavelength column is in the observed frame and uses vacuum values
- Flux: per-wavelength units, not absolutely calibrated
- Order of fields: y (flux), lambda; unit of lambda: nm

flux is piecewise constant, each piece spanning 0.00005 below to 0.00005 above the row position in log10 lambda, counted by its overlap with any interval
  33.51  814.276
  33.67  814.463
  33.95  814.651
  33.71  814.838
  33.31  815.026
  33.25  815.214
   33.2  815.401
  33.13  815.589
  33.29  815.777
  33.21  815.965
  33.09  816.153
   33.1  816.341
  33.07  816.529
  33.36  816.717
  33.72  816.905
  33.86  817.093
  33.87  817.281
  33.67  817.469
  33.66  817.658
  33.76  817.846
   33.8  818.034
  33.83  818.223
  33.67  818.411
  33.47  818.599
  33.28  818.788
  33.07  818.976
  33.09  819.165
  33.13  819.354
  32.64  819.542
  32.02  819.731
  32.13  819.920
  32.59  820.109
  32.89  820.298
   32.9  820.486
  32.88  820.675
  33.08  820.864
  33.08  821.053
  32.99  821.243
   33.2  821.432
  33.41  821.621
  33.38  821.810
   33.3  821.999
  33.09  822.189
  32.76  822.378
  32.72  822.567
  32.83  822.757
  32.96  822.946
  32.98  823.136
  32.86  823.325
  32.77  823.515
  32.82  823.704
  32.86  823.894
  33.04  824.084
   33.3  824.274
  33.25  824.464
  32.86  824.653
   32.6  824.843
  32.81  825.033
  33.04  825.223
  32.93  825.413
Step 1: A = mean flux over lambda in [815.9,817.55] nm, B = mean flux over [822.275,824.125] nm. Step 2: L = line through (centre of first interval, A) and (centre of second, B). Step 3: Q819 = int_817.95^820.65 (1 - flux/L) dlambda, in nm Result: 0.02 nm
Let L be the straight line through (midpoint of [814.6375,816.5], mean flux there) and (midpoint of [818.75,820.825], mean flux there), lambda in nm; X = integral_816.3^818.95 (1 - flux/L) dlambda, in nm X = -0.04 nm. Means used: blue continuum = 33.3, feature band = 33.6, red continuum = 32.8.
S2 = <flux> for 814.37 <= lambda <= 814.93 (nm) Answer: 33.8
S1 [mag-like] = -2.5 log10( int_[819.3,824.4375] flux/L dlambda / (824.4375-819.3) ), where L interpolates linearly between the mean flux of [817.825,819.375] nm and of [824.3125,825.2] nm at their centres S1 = 0.01 mag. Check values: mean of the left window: 33.5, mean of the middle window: 32.9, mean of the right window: 32.9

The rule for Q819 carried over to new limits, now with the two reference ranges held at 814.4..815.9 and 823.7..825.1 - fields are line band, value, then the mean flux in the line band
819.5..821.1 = 0.023 nm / 32.7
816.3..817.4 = -0.006 nm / 33.5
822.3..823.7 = 0.008 nm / 32.9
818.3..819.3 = -0.002 nm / 33.3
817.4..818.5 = -0.015 nm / 33.7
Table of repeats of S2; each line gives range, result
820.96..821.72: 33.2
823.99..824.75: 33.1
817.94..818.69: 33.7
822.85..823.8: 32.9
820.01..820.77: 32.8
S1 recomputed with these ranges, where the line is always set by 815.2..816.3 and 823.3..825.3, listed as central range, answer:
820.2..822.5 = 0.00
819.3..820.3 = 0.02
